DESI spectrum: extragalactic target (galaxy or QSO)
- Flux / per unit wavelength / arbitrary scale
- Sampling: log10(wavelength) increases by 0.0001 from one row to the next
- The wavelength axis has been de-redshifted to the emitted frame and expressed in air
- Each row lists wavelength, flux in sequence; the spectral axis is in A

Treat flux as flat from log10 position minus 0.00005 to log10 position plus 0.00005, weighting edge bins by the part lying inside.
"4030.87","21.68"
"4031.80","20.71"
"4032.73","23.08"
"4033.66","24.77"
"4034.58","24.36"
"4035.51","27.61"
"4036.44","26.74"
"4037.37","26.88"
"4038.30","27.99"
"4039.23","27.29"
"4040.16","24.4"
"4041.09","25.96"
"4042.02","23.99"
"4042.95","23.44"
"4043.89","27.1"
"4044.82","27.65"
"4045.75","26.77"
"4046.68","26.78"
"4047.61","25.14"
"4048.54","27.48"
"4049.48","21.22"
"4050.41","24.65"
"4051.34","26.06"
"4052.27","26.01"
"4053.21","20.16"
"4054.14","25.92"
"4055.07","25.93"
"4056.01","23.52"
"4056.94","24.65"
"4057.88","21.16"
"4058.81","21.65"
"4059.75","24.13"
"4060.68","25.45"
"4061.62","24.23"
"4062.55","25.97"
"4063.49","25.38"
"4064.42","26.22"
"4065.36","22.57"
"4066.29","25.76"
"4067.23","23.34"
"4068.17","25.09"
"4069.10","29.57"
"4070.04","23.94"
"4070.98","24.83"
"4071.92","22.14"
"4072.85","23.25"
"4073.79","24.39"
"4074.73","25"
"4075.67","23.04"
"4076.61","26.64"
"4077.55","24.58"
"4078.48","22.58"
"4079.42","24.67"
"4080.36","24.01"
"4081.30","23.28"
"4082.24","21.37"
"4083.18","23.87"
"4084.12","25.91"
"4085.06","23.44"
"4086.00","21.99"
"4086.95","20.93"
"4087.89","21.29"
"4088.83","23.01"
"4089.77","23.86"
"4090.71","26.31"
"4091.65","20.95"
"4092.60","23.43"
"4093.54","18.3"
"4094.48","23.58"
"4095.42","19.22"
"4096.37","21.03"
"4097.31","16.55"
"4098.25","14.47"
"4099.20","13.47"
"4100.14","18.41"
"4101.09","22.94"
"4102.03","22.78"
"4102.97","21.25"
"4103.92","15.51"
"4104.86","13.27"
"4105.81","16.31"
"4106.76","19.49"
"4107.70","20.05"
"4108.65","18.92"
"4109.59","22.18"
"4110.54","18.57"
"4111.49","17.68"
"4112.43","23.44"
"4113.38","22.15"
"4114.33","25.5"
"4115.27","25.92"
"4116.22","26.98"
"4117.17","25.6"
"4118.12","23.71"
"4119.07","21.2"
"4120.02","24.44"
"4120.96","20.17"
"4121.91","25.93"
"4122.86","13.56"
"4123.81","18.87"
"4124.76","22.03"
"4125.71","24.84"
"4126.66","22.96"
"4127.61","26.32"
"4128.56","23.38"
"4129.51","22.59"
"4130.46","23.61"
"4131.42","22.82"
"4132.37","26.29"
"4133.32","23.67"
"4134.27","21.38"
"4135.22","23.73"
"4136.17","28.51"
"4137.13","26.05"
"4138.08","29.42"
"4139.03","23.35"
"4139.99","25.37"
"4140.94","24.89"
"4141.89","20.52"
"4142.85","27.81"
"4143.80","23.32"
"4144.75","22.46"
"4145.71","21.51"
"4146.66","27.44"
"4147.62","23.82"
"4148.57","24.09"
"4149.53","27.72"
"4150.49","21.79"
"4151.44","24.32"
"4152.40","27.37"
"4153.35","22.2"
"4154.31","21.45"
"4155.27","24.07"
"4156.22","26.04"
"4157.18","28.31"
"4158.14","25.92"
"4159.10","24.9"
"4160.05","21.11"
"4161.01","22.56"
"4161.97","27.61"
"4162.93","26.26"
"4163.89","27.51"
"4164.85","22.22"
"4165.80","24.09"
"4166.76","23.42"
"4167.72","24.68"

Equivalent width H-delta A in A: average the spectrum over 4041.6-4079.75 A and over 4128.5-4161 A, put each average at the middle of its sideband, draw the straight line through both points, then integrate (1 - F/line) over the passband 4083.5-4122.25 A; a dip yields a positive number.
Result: 5.3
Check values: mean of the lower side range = 24.7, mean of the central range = 21.2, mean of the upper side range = 24.4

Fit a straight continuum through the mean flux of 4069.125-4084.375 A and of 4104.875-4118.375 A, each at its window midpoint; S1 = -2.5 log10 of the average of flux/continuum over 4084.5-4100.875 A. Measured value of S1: 0.12 mag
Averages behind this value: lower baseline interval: 24.1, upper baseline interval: 21.6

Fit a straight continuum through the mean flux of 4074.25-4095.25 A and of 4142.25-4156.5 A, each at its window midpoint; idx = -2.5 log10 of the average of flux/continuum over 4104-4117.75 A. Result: 0.13 mag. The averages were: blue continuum 23.2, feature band 21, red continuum 24.3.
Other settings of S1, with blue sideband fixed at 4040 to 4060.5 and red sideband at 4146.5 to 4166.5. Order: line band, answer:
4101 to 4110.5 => 0.28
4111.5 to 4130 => 0.08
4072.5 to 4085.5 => 0.03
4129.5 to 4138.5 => -0.01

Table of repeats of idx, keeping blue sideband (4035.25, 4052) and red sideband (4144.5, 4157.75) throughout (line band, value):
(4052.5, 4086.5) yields 0.06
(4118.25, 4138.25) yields 0.07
